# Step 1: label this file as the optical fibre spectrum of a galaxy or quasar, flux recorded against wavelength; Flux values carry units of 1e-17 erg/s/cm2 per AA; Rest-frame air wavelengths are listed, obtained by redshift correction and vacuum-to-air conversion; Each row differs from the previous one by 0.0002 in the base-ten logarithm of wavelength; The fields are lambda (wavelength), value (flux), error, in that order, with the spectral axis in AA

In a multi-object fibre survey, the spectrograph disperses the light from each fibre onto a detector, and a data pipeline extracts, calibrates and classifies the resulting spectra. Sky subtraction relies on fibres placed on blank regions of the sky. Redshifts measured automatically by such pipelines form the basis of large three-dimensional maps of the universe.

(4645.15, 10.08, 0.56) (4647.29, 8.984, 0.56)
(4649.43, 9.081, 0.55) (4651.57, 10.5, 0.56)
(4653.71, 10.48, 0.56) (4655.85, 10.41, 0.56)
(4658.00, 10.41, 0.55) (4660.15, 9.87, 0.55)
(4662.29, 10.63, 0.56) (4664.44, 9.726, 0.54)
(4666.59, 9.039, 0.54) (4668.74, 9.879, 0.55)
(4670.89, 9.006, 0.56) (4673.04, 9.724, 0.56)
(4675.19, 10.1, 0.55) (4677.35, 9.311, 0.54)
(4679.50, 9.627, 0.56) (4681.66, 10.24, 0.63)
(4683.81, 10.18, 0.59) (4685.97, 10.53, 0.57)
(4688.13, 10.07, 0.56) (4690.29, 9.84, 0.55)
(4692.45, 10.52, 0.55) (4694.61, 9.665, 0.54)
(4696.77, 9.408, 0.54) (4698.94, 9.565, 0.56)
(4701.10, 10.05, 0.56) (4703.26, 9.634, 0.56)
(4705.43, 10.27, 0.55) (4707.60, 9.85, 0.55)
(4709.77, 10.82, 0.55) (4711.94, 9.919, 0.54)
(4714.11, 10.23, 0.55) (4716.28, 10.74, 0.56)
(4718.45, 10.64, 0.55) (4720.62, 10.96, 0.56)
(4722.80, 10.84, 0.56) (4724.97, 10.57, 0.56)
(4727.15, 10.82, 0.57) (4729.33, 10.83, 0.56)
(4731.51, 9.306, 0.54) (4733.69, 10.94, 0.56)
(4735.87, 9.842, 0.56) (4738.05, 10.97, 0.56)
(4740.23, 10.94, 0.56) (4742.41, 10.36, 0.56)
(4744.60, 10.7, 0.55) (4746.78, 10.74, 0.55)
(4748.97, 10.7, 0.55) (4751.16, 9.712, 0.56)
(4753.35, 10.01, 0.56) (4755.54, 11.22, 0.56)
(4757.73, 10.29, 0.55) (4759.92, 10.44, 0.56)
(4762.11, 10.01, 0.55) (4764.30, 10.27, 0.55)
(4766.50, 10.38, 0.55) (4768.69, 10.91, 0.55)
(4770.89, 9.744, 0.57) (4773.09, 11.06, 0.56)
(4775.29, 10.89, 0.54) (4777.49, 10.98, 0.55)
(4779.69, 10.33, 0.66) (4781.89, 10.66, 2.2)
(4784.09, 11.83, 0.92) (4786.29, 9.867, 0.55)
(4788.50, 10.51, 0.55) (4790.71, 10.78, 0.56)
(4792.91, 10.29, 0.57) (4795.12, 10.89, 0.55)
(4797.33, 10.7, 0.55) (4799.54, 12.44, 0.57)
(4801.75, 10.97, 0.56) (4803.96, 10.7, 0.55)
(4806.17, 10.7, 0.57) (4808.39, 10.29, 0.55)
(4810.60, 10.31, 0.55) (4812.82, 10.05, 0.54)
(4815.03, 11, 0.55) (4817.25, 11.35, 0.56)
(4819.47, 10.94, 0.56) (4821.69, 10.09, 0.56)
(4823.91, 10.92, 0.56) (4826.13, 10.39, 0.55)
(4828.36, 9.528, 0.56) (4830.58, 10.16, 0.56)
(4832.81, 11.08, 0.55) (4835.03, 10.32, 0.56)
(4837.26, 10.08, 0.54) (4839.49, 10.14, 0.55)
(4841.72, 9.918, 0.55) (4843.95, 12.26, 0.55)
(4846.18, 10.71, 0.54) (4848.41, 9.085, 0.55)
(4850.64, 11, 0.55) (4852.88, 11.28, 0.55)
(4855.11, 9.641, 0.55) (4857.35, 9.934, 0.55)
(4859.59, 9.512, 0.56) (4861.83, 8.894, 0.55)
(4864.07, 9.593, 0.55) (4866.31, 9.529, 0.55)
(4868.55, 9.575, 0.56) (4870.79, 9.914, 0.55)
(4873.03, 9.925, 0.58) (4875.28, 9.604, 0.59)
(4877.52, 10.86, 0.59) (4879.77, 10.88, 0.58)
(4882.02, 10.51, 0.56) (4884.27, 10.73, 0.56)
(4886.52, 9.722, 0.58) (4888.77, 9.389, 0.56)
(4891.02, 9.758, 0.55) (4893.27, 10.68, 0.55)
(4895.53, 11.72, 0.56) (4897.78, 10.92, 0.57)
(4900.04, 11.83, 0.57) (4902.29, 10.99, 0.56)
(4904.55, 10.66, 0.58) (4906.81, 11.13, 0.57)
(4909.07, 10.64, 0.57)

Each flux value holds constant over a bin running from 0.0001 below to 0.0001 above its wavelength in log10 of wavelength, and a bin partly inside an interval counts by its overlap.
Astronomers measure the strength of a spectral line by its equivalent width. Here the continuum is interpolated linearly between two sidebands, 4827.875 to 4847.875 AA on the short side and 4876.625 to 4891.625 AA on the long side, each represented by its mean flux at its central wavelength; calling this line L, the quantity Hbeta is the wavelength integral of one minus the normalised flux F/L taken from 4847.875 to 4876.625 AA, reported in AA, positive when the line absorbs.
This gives 1.5 AA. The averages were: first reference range 10.5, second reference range 10.3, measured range 9.83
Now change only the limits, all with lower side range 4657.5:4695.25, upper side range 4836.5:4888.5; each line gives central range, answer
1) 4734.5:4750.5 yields -1.0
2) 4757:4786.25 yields -1.6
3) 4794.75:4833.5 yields -2.4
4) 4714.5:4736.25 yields -1.3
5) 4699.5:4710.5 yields -0.2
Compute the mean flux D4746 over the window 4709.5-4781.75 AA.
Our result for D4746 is 10.5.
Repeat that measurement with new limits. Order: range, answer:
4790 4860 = 10.6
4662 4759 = 10.2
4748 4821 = 10.6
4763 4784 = 10.6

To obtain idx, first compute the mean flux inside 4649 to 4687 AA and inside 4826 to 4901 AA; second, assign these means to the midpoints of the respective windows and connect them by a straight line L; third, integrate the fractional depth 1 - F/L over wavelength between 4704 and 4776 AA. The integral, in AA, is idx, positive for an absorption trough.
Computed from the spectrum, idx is -3.0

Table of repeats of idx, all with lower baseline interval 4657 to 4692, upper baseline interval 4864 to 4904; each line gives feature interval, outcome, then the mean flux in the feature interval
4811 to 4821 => -0.5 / 10.8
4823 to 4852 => -0.5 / 10.4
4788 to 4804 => -1.2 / 10.9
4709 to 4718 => -0.4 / 10.4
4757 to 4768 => -0.2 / 10.3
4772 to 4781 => -0.6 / 10.8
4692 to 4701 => 0.2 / 9.77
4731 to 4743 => -0.5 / 10.5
